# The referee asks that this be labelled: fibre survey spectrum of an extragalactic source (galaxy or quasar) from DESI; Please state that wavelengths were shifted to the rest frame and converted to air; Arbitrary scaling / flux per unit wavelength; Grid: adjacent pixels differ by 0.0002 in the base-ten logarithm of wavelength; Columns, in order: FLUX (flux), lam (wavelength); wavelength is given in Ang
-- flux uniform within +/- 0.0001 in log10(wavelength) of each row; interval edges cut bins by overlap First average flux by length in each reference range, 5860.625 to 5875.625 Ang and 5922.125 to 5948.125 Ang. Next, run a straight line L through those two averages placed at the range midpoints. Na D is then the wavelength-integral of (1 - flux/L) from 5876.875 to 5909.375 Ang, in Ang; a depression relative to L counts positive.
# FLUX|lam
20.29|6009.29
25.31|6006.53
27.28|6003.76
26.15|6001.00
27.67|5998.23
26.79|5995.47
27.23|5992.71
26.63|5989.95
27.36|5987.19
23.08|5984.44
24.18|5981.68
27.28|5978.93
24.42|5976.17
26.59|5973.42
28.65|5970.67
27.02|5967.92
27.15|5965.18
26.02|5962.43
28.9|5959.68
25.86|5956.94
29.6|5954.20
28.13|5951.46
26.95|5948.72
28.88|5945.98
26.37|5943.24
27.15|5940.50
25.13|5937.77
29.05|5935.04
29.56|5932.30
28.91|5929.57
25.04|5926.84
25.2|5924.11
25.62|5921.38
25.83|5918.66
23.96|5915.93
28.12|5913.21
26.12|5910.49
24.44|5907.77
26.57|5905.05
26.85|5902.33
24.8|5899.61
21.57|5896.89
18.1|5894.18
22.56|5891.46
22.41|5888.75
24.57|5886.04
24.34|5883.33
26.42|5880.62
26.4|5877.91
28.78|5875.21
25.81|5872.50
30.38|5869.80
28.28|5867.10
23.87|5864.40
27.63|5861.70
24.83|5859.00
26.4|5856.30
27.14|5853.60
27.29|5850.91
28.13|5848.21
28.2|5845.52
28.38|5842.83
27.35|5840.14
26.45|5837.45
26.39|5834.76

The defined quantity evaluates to 3.8 Ang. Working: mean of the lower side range 27.4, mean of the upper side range 27.2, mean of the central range 24.1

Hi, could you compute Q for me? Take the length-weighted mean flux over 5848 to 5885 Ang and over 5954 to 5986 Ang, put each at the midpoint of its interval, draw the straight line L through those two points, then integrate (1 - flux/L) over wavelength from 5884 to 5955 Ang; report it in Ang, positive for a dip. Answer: 2.2 Ang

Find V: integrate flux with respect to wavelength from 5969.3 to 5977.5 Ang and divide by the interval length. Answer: 26.6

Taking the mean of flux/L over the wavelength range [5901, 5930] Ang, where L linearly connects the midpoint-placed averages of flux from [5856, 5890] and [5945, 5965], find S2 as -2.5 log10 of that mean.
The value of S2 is 0.04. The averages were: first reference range 26.2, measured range 26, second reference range 27.7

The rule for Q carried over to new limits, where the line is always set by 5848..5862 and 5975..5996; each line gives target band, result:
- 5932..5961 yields -1.8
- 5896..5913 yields 0.7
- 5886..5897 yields 2.1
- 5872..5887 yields 0.3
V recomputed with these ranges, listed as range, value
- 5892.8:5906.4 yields 23.6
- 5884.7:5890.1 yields 23.5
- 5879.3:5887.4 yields 25.1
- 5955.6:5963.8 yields 26.9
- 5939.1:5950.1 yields 27.3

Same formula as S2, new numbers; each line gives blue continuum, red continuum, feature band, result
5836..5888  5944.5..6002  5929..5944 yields -0.033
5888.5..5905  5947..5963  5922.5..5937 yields -0.071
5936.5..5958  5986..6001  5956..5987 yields 0.033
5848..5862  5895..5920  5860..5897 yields 0.037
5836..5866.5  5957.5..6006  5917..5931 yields 0.026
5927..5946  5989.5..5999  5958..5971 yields -0.003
